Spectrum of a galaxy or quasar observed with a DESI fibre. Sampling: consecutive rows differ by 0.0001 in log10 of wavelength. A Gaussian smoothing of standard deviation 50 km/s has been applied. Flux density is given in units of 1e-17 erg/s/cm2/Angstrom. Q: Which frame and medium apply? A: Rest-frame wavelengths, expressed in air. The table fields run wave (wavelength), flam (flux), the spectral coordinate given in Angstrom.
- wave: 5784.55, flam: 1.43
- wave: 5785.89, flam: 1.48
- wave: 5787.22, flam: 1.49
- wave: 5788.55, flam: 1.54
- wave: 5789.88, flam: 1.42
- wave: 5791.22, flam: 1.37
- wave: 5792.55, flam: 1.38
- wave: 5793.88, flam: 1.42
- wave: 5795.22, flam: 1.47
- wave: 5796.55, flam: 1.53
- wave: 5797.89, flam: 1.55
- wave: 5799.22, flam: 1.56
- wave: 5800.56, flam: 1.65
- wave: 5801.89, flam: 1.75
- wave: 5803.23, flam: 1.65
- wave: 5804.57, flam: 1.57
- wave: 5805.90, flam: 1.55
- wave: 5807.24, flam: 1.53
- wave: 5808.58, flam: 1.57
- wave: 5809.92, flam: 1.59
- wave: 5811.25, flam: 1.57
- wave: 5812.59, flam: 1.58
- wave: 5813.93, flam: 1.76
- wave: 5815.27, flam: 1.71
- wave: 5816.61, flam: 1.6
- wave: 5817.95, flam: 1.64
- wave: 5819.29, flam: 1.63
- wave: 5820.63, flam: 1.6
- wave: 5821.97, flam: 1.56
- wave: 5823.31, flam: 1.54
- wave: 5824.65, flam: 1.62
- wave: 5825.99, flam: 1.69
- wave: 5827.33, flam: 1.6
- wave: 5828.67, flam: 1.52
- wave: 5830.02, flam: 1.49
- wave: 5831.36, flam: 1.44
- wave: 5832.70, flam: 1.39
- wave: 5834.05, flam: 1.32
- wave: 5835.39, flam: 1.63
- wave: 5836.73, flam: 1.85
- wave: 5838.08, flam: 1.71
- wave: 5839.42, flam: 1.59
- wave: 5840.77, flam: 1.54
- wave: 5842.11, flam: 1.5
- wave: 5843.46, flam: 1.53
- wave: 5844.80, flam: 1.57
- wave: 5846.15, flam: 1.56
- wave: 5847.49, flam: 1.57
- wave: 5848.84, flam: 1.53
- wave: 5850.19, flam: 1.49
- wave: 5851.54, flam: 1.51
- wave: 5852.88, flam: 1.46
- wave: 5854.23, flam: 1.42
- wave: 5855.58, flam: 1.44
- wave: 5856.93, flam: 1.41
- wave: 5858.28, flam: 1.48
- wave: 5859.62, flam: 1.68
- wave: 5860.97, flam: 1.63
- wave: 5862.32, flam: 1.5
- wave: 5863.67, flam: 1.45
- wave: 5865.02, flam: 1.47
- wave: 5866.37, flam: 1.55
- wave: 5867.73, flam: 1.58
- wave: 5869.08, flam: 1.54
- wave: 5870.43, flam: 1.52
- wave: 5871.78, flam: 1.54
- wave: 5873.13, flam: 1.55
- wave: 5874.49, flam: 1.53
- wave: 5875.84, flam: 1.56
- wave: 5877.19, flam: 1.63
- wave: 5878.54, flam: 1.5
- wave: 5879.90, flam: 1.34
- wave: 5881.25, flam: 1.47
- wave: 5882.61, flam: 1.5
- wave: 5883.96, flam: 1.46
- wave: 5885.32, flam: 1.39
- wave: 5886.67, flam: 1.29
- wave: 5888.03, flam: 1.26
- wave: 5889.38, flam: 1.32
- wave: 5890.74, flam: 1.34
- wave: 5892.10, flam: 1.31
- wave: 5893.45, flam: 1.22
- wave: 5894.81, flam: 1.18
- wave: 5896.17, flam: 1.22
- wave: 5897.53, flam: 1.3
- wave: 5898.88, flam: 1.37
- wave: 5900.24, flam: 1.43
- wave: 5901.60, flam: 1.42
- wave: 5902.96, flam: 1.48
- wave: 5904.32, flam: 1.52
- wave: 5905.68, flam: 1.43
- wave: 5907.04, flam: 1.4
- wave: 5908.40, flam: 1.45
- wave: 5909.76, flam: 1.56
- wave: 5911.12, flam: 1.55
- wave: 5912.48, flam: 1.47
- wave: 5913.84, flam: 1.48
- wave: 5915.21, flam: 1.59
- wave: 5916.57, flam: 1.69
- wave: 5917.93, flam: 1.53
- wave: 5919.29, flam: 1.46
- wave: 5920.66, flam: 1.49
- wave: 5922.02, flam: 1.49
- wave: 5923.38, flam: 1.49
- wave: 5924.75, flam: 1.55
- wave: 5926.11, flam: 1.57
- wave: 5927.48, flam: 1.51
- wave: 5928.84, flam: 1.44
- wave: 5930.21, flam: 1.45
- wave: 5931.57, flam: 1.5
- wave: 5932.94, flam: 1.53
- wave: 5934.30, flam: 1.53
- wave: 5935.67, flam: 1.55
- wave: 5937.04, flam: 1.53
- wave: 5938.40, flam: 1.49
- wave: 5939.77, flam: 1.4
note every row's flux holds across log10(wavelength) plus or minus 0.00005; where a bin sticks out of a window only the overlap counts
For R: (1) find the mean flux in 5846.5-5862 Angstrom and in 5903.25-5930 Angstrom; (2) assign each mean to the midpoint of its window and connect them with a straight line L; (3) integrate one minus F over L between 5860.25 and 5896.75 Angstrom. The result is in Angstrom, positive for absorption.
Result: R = 1.7 Angstrom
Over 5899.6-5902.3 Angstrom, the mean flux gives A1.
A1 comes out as 1.42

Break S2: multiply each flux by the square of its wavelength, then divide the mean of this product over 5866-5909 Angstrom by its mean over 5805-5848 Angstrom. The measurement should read 0.9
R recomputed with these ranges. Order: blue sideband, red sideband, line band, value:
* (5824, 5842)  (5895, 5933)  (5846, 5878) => 0.17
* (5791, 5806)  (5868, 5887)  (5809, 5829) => -1.11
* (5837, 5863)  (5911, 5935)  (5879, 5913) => 3.05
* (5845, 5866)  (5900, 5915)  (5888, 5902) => 1.68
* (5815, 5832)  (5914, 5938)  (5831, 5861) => 0.76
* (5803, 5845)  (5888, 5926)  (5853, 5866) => 0.18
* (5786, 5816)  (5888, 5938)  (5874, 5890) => 0.47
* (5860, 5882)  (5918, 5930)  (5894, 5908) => 1.25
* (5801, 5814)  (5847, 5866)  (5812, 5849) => -0.57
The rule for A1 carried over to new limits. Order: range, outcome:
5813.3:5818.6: 1.68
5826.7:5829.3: 1.56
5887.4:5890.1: 1.29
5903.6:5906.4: 1.47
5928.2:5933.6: 1.48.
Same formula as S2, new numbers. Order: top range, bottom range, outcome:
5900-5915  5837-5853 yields 0.97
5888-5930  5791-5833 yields 0.95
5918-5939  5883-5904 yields 1.14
